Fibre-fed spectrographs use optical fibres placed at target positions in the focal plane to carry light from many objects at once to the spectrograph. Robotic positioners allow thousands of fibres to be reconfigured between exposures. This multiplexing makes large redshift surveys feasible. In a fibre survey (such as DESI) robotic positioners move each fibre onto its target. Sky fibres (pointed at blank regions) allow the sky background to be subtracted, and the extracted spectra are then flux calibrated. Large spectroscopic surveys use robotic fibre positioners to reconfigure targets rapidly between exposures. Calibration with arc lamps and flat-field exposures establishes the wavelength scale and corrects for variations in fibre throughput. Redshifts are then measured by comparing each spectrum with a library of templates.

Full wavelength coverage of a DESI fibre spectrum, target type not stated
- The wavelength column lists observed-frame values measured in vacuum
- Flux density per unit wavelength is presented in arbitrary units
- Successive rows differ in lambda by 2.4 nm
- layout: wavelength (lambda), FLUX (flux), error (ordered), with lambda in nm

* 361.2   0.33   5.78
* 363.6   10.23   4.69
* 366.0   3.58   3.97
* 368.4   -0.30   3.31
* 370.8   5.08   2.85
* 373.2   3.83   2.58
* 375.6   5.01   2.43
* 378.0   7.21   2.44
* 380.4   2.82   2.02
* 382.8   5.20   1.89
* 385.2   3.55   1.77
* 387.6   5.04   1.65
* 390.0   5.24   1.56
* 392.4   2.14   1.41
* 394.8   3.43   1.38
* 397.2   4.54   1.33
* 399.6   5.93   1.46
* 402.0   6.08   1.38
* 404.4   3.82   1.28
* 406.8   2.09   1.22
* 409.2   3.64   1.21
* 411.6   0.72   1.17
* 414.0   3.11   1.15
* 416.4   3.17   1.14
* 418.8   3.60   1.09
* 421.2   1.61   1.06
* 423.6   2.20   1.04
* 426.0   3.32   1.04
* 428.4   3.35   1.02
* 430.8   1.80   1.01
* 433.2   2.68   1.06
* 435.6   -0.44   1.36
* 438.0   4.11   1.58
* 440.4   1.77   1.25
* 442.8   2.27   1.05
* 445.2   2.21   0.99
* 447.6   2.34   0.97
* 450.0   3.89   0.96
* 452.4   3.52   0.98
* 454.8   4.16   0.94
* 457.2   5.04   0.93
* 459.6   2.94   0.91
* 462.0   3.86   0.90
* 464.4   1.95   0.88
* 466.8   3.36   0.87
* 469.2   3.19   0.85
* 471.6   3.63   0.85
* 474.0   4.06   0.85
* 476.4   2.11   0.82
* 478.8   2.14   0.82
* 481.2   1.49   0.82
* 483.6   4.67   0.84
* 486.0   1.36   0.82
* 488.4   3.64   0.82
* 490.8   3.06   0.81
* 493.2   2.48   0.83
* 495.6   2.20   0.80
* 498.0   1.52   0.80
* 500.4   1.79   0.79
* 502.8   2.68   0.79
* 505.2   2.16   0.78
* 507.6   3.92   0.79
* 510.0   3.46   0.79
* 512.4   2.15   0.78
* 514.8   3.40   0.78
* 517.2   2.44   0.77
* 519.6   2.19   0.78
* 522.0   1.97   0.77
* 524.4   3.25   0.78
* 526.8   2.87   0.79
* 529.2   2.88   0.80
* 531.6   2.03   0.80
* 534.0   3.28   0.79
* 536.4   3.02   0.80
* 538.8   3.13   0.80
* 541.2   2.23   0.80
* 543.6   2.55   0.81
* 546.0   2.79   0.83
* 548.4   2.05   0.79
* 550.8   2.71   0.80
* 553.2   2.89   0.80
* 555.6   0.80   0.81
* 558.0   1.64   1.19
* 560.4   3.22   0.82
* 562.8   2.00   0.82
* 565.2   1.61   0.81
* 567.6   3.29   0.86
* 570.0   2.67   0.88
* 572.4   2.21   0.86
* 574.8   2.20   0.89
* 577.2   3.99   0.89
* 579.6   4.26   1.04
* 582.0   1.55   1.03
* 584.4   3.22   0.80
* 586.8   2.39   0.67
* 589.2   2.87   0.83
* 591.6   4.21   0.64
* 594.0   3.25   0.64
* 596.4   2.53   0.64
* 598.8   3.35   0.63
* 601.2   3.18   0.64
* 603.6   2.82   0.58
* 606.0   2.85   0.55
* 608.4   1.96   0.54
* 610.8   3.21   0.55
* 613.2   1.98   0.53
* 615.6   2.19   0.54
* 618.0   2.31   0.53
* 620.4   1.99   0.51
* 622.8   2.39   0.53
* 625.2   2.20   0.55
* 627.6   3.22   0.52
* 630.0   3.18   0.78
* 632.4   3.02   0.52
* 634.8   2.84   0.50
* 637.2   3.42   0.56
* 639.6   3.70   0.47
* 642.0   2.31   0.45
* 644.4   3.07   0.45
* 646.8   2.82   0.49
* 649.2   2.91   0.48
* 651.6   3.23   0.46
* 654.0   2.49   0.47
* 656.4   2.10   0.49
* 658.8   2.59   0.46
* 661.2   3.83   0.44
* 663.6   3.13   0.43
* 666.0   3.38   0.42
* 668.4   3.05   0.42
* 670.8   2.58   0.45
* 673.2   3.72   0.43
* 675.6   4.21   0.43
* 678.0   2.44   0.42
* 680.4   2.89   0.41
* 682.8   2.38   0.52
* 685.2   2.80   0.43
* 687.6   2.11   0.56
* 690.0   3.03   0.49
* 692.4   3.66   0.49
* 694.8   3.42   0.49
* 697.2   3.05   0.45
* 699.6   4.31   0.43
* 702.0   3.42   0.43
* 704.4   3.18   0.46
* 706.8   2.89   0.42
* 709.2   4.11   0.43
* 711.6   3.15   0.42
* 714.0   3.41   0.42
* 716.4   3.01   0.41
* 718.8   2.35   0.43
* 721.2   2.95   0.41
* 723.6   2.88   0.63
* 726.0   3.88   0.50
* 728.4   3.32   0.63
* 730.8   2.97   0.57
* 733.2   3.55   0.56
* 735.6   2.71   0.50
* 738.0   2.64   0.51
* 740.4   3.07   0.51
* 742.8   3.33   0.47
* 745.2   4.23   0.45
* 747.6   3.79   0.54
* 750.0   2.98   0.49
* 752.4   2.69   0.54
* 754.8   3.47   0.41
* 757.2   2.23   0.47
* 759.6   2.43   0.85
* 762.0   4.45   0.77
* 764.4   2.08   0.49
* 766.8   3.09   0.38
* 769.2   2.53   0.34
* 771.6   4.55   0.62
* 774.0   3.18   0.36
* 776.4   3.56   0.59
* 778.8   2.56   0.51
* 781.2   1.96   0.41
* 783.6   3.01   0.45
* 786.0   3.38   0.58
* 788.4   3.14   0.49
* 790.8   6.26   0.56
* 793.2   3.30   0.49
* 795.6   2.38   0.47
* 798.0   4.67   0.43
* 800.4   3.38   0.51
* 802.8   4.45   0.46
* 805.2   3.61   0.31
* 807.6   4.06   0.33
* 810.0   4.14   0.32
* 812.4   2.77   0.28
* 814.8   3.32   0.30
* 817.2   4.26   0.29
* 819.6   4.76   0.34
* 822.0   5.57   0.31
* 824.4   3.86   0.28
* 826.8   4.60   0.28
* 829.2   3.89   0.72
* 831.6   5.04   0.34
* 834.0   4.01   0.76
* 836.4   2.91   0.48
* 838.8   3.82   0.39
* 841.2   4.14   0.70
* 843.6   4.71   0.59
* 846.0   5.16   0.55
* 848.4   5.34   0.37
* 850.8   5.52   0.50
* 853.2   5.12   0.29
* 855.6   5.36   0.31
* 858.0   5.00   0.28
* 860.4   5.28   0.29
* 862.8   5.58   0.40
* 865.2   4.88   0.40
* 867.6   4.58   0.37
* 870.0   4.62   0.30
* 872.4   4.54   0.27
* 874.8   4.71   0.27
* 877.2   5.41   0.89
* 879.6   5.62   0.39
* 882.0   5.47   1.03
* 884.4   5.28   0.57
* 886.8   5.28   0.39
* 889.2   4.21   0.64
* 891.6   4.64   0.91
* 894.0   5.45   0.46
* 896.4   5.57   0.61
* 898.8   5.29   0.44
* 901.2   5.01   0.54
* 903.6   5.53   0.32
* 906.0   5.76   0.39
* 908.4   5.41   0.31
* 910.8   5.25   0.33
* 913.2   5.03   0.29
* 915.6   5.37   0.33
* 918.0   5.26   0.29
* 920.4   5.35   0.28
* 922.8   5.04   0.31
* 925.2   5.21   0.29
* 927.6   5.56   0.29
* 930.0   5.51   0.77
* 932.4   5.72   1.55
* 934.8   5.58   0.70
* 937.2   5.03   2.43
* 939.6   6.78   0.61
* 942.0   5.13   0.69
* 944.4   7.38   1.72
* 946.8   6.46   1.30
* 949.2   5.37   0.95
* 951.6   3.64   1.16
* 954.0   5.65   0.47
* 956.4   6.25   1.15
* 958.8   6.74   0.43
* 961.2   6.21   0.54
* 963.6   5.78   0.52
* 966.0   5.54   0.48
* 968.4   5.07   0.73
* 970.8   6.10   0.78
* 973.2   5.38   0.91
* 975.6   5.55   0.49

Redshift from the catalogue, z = 1.12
